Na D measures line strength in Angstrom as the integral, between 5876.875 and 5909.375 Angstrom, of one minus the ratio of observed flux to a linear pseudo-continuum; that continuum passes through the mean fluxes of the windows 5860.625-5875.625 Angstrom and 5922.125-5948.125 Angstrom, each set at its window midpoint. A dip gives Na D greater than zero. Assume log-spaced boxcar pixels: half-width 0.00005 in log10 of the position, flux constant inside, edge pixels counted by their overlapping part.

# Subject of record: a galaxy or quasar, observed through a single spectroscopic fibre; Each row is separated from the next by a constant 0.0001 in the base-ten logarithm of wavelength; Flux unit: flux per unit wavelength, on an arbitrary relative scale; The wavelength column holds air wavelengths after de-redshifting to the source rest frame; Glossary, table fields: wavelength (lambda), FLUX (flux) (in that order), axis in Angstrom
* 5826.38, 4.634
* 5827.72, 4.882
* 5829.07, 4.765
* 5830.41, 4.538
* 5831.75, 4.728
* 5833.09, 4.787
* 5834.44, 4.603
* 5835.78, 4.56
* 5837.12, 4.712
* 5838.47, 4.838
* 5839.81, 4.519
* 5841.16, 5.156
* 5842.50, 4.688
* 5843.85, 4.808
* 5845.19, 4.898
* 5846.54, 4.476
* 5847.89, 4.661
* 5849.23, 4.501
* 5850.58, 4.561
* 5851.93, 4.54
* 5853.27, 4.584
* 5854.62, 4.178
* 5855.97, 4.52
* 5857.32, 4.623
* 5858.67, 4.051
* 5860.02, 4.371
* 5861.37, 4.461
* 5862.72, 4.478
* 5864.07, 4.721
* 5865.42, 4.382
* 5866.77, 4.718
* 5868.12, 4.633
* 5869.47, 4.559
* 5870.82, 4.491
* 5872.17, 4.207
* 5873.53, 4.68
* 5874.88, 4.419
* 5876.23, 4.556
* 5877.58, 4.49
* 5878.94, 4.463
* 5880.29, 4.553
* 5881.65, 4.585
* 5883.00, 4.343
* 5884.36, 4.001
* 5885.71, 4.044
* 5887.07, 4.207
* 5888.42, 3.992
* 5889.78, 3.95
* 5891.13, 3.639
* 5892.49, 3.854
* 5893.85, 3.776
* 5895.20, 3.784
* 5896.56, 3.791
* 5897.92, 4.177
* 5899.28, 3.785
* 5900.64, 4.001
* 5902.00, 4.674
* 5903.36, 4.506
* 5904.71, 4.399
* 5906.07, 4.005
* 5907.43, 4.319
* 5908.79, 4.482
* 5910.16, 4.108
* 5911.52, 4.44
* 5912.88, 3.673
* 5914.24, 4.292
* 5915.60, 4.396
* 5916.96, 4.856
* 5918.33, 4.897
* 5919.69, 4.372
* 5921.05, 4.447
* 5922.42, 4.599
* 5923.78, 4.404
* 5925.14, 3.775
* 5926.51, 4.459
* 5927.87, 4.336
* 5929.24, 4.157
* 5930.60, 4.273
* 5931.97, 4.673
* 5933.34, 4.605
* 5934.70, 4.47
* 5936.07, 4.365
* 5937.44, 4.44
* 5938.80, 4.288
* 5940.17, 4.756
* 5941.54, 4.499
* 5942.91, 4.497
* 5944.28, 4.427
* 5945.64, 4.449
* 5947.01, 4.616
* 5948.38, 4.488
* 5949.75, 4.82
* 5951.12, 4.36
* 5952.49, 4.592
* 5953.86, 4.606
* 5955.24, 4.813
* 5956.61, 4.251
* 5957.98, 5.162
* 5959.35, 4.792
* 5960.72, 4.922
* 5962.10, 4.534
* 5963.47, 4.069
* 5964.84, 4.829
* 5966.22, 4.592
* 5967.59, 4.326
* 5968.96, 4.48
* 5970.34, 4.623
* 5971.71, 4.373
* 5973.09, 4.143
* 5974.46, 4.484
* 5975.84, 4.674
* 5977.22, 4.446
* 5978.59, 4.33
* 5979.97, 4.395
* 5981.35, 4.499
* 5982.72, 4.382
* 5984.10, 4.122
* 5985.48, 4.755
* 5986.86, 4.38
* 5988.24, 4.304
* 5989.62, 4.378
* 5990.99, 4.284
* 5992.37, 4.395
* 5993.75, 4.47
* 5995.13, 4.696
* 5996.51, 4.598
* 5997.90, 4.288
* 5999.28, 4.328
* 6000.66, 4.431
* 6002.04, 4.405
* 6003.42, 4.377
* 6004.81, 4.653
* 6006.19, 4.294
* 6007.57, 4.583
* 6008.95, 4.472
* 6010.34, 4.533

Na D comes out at 2.4 Angstrom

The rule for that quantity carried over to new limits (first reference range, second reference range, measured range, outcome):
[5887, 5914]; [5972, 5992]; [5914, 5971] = -3.7 Angstrom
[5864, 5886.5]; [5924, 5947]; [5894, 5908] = 1.0 Angstrom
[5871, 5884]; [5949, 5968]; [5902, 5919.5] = 0.6 Angstrom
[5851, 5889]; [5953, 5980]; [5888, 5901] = 1.7 Angstrom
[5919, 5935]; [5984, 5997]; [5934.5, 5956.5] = -0.6 Angstrom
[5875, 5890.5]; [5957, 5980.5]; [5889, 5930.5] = 1.5 Angstrom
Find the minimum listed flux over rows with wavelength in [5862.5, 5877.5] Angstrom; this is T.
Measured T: 4.207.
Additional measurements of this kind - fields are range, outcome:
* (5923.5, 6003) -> 3.775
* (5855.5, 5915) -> 3.639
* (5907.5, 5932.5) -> 3.673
